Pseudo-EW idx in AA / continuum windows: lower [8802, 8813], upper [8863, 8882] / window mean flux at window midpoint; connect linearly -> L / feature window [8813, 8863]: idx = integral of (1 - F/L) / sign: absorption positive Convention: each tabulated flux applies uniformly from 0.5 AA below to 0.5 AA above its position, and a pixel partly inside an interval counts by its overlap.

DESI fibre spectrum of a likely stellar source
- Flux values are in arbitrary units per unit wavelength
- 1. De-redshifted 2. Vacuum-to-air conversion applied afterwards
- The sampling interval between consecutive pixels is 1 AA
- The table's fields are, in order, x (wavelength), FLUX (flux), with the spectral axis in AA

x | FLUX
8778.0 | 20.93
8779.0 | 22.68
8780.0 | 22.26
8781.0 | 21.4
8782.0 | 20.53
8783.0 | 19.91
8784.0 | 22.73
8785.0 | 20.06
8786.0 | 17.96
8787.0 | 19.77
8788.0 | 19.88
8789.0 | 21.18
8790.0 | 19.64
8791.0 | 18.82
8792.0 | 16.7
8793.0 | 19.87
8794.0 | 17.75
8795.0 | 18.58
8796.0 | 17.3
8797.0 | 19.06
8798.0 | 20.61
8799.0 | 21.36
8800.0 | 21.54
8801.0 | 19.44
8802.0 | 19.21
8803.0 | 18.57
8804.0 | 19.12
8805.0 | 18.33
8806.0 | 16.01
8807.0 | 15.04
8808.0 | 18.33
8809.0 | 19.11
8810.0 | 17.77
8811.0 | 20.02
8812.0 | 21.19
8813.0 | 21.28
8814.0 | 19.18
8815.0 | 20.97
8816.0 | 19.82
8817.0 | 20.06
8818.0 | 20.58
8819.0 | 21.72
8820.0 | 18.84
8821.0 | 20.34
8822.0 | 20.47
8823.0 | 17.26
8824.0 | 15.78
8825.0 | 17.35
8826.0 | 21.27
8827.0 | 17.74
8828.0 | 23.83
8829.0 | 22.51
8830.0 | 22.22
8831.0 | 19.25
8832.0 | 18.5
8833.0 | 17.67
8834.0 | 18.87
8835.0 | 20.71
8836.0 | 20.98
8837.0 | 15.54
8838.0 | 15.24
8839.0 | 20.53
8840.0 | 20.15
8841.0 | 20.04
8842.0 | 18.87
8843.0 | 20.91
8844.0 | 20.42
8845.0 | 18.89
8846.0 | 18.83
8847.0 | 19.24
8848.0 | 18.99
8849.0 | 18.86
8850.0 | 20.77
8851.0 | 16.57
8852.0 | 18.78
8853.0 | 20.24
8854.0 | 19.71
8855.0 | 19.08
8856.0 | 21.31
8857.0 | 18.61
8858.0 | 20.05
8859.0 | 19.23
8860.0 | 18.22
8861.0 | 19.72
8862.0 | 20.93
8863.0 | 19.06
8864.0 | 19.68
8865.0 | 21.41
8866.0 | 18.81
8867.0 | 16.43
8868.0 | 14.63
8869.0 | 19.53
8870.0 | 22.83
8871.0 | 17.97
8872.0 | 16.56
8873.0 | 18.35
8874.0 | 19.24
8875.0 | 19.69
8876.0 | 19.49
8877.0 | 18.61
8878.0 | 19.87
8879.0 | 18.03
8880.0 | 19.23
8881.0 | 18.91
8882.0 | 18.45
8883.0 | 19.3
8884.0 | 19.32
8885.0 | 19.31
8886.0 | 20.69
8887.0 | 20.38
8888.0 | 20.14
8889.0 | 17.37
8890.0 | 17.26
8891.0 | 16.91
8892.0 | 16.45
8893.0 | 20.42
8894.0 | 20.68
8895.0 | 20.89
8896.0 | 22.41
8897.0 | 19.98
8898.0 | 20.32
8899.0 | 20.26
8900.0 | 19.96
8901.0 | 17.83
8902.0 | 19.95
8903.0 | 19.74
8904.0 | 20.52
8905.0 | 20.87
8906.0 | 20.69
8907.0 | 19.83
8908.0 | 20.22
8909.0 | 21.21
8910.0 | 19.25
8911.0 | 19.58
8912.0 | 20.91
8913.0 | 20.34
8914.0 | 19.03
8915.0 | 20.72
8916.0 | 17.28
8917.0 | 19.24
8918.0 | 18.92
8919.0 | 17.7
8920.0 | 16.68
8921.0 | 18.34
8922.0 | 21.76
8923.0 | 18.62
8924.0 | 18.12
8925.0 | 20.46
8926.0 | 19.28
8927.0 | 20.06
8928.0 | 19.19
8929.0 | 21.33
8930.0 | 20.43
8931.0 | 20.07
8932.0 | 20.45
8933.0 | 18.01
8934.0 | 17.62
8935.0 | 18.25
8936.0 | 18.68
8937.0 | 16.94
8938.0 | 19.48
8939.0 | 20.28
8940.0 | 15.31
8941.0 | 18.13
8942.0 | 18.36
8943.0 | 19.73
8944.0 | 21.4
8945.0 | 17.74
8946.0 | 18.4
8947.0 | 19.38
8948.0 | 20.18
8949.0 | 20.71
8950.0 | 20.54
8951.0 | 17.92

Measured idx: -2.3 AA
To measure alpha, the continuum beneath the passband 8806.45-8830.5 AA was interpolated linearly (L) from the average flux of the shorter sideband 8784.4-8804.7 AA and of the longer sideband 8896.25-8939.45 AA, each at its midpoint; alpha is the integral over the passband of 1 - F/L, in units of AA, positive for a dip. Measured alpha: -0.4 AA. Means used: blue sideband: 19.3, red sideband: 19.5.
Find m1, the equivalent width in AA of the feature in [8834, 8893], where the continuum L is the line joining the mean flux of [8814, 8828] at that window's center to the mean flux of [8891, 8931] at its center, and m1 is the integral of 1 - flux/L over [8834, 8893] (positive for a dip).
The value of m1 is 1.7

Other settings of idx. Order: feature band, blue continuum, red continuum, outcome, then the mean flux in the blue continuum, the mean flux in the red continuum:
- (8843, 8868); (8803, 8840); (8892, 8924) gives 0.2 AA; 19.3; 19.7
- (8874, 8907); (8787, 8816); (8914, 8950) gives -0.7 AA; 19.2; 19.1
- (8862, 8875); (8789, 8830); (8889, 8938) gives 0.4 AA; 19.4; 19.4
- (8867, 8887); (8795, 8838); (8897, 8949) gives 0.5 AA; 19.3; 19.4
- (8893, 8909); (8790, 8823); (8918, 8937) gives -1.0 AA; 19.3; 19.1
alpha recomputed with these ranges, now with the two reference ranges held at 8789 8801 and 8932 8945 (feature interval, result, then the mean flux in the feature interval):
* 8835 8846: -0.1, 19.2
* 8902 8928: -1.2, 19.6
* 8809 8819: -0.5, 20.1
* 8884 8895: -0.1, 19.1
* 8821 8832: -0.3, 19.7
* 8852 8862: -0.3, 19.6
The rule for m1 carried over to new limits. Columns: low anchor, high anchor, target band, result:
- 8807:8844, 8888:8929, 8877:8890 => 0.2 AA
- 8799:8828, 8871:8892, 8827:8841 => -0.4 AA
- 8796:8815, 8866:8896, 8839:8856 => -0.4 AA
